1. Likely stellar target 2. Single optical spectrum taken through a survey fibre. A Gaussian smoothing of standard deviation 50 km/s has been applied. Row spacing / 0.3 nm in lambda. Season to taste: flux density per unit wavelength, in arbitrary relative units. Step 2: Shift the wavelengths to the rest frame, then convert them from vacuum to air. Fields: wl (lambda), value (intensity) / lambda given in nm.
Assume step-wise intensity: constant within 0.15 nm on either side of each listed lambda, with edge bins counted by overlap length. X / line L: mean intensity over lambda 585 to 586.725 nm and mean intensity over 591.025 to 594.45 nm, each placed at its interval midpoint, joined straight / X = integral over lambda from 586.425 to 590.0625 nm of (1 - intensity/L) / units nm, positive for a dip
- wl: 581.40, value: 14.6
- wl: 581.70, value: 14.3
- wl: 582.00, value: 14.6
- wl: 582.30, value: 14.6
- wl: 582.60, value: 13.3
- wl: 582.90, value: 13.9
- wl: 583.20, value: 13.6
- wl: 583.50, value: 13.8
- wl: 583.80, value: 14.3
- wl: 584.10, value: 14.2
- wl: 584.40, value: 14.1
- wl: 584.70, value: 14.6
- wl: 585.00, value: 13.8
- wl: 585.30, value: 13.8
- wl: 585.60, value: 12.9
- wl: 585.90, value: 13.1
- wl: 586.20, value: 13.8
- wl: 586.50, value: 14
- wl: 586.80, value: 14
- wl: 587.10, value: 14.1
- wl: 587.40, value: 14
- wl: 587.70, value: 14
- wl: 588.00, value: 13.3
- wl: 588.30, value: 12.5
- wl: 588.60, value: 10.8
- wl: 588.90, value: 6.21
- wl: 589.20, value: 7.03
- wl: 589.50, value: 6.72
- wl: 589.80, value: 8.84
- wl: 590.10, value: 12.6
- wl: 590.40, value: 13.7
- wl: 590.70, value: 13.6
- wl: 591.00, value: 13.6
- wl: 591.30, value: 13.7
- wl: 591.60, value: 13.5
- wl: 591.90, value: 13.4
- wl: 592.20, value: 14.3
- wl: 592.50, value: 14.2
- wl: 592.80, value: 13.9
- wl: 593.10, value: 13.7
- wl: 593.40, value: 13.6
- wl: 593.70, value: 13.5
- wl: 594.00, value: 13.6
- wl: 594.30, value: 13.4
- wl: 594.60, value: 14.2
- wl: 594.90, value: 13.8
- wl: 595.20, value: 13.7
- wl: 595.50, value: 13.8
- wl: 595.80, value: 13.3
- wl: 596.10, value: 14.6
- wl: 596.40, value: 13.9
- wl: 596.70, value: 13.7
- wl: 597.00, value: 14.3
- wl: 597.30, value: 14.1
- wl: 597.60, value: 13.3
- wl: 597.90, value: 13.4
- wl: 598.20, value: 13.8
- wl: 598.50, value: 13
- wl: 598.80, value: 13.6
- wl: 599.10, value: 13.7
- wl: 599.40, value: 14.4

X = 0.62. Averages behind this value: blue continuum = 13.6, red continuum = 13.7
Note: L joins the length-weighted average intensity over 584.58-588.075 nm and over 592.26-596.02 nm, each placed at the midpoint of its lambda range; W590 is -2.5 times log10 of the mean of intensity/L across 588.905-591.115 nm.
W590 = 0.292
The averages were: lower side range 13.8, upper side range 13.8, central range 10.5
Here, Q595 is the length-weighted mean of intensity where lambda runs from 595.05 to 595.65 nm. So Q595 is 13.8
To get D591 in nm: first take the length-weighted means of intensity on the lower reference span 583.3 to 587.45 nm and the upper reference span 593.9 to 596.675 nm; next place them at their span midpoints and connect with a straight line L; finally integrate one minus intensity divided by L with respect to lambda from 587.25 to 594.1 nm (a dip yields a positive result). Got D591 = 0.74 nm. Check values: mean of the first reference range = 13.9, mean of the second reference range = 13.8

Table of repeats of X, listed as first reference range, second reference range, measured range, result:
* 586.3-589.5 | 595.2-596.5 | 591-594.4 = -0.18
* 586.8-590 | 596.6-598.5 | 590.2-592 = -0.28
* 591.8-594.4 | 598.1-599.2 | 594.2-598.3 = -0.06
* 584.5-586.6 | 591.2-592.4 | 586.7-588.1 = -0.02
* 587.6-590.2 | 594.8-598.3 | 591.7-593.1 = -0.25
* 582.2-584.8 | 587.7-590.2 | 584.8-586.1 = -0.09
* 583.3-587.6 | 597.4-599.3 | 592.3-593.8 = -0.02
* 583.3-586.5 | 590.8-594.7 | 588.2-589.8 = 0.61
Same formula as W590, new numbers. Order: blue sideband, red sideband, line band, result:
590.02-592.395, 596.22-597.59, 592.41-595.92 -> 0.00 mag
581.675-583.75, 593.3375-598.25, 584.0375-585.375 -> -0.01 mag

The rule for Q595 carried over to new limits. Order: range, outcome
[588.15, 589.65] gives 8.65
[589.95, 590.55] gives 13.1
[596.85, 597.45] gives 14.2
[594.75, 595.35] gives 13.7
